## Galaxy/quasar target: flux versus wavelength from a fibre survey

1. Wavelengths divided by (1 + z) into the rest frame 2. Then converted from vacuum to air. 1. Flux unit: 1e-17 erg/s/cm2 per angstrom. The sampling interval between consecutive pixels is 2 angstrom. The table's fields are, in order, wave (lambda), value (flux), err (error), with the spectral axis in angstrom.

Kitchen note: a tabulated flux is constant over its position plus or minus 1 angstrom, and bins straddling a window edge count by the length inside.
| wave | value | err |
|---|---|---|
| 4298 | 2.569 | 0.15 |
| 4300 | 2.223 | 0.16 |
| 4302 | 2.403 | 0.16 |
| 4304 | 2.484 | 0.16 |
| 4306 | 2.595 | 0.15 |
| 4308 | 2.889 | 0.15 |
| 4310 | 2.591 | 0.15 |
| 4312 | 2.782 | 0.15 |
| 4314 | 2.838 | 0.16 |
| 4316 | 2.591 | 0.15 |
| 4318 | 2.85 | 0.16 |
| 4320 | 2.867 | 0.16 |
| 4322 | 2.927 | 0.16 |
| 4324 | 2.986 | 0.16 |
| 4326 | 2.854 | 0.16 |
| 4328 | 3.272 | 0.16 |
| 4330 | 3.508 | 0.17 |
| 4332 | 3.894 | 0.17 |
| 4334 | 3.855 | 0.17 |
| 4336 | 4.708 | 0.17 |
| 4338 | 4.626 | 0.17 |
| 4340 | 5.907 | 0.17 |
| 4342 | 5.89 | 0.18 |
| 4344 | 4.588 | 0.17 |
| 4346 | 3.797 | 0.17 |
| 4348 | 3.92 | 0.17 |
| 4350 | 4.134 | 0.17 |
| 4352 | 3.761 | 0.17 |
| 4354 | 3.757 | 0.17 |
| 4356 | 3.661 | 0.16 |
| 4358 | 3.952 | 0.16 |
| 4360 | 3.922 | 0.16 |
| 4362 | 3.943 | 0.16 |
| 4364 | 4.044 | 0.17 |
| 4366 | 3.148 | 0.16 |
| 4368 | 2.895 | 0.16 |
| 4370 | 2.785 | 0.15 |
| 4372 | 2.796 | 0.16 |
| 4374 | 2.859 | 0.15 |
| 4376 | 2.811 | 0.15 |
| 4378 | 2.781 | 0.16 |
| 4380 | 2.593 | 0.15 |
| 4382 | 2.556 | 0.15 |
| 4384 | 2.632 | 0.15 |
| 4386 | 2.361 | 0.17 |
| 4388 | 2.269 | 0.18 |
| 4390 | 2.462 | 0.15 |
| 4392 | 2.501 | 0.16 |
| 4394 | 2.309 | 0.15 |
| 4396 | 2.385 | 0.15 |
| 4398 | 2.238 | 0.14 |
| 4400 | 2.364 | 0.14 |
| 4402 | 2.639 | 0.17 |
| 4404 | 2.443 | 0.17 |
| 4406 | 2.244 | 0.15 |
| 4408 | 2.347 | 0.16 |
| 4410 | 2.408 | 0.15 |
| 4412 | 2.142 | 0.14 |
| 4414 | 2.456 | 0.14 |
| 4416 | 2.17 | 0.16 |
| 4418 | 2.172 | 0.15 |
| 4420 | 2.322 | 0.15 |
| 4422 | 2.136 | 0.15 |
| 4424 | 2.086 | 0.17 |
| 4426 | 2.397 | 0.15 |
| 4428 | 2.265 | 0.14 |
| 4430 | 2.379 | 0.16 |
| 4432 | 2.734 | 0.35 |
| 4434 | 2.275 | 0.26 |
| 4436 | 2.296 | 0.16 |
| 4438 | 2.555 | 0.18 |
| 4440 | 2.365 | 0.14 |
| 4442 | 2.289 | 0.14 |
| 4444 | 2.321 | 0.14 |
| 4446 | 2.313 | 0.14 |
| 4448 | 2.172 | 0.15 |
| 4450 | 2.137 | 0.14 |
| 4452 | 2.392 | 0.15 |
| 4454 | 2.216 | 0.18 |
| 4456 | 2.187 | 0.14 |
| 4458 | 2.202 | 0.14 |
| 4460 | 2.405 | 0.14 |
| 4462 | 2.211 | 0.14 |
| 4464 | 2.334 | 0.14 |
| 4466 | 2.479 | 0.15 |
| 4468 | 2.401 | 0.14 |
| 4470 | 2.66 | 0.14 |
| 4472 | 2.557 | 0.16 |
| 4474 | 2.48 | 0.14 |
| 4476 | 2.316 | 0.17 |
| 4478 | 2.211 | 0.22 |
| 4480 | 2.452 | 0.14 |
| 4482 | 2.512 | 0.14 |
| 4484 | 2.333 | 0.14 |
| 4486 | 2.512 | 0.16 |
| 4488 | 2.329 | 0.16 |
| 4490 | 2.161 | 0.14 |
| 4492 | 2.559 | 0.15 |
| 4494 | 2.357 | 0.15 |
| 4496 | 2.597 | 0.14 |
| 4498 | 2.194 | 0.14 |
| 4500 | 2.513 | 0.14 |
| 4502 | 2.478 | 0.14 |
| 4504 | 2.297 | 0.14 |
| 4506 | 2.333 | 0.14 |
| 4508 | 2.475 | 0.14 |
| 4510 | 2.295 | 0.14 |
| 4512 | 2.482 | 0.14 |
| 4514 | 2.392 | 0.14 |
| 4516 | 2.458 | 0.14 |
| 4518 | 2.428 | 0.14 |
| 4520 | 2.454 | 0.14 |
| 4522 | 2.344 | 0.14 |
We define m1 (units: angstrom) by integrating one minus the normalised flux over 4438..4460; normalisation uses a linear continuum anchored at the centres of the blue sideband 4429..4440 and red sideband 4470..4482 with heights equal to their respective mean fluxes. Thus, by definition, 1.4 angstrom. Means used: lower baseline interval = 2.44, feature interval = 2.28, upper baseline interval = 2.43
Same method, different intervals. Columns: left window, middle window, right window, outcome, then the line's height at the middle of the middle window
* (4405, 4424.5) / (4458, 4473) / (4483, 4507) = -0.5 angstrom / 2.34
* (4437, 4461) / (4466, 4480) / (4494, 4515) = -0.6 angstrom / 2.34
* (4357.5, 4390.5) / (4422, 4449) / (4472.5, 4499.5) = 3.3 angstrom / 2.66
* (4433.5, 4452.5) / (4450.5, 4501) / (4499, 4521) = -0.4 angstrom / 2.36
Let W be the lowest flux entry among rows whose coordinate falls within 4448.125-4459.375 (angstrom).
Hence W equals 2.137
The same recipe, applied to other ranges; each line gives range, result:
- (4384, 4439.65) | 2.086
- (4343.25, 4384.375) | 2.556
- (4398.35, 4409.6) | 2.244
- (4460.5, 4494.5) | 2.161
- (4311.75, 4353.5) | 2.591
